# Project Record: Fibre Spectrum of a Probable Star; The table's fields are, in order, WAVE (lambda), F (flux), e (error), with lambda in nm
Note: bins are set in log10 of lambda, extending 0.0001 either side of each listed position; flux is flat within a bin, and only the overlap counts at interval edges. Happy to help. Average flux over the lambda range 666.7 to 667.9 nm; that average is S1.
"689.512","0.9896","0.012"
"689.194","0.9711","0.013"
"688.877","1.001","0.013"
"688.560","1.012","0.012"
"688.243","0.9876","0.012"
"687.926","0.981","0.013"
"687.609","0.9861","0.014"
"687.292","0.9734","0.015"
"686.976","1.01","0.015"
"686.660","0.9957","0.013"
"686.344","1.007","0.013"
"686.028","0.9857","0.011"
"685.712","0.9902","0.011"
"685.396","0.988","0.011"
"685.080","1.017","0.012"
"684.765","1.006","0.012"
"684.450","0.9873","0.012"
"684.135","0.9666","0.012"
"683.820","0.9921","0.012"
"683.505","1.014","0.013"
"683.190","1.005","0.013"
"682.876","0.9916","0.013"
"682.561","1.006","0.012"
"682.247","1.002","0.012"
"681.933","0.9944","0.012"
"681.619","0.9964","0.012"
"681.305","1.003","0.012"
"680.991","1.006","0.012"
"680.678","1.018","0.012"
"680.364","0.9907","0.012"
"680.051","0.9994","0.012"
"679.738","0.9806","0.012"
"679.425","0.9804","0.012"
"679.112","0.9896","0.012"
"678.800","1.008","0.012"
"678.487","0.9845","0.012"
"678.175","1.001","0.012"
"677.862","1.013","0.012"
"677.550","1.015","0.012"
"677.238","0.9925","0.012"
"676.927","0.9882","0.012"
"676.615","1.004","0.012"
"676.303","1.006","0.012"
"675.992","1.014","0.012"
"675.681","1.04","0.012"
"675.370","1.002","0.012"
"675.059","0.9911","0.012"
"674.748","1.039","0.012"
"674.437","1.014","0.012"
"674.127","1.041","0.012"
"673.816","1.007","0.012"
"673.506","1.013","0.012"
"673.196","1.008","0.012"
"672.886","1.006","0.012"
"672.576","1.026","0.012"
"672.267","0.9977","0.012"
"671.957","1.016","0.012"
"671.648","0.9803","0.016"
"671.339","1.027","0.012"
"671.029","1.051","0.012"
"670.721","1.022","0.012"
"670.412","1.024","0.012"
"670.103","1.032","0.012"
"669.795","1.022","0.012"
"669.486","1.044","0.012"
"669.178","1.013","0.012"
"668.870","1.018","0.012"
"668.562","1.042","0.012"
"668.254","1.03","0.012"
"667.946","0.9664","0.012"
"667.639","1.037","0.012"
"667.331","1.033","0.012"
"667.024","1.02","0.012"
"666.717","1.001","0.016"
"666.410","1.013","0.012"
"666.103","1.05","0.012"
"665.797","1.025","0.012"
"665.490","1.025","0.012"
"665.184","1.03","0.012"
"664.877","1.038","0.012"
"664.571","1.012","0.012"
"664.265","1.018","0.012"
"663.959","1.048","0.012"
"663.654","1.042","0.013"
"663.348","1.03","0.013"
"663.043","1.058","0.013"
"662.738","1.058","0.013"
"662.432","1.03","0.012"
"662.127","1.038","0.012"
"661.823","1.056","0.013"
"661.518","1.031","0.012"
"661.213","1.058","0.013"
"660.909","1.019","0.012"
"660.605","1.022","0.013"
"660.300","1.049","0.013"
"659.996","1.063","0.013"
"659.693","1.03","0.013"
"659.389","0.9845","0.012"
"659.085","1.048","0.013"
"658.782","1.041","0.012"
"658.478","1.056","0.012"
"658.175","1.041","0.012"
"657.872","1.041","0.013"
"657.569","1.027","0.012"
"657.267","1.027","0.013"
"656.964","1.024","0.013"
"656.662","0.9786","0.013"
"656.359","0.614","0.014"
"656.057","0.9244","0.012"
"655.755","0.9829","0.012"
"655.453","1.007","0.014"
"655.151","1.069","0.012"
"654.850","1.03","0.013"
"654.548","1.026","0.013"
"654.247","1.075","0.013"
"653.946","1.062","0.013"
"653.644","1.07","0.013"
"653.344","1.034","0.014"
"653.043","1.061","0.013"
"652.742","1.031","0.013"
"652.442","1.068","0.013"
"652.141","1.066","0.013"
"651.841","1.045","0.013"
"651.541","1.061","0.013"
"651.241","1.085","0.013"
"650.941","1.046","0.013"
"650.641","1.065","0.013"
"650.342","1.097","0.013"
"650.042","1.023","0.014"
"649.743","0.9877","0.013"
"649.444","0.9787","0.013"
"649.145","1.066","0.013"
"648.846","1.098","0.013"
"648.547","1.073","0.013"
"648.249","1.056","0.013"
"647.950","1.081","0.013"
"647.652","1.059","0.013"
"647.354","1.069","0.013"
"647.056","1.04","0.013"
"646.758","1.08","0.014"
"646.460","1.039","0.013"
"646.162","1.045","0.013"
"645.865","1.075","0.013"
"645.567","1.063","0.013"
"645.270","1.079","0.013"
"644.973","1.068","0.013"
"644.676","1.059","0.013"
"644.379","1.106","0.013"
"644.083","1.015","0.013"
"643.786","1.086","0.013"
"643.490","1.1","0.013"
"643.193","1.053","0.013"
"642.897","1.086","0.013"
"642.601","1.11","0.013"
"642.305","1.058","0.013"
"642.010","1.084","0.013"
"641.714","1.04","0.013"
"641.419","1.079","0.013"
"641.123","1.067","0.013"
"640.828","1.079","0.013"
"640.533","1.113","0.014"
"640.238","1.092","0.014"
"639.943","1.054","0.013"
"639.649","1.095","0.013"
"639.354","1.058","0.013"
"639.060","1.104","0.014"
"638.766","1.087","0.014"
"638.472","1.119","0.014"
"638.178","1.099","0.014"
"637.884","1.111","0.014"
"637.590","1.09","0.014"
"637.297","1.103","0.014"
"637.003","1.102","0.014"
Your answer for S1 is 1.02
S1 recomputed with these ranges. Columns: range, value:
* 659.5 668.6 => 1.03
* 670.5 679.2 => 1.01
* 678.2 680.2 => 0.991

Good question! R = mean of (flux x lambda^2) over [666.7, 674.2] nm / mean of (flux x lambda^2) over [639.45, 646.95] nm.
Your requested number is 1.03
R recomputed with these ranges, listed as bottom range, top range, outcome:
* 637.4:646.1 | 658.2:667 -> 1.02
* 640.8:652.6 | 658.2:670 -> 1.02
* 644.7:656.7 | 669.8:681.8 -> 1.05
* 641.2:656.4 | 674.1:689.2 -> 1.05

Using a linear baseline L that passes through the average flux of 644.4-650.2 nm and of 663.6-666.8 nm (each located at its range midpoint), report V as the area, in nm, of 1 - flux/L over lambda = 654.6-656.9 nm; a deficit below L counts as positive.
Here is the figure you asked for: 0.20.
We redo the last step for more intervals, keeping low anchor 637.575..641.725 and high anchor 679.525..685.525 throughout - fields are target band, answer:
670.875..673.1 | 0.01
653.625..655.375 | 0.01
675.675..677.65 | 0.01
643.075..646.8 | 0.03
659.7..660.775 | 0.00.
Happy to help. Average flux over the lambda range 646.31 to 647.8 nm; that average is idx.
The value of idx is 1.06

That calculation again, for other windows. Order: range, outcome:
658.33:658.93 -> 1.05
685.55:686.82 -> 0.995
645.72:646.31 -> 1.06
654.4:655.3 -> 1.04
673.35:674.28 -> 1.02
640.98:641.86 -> 1.06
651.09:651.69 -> 1.07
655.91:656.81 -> 0.838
